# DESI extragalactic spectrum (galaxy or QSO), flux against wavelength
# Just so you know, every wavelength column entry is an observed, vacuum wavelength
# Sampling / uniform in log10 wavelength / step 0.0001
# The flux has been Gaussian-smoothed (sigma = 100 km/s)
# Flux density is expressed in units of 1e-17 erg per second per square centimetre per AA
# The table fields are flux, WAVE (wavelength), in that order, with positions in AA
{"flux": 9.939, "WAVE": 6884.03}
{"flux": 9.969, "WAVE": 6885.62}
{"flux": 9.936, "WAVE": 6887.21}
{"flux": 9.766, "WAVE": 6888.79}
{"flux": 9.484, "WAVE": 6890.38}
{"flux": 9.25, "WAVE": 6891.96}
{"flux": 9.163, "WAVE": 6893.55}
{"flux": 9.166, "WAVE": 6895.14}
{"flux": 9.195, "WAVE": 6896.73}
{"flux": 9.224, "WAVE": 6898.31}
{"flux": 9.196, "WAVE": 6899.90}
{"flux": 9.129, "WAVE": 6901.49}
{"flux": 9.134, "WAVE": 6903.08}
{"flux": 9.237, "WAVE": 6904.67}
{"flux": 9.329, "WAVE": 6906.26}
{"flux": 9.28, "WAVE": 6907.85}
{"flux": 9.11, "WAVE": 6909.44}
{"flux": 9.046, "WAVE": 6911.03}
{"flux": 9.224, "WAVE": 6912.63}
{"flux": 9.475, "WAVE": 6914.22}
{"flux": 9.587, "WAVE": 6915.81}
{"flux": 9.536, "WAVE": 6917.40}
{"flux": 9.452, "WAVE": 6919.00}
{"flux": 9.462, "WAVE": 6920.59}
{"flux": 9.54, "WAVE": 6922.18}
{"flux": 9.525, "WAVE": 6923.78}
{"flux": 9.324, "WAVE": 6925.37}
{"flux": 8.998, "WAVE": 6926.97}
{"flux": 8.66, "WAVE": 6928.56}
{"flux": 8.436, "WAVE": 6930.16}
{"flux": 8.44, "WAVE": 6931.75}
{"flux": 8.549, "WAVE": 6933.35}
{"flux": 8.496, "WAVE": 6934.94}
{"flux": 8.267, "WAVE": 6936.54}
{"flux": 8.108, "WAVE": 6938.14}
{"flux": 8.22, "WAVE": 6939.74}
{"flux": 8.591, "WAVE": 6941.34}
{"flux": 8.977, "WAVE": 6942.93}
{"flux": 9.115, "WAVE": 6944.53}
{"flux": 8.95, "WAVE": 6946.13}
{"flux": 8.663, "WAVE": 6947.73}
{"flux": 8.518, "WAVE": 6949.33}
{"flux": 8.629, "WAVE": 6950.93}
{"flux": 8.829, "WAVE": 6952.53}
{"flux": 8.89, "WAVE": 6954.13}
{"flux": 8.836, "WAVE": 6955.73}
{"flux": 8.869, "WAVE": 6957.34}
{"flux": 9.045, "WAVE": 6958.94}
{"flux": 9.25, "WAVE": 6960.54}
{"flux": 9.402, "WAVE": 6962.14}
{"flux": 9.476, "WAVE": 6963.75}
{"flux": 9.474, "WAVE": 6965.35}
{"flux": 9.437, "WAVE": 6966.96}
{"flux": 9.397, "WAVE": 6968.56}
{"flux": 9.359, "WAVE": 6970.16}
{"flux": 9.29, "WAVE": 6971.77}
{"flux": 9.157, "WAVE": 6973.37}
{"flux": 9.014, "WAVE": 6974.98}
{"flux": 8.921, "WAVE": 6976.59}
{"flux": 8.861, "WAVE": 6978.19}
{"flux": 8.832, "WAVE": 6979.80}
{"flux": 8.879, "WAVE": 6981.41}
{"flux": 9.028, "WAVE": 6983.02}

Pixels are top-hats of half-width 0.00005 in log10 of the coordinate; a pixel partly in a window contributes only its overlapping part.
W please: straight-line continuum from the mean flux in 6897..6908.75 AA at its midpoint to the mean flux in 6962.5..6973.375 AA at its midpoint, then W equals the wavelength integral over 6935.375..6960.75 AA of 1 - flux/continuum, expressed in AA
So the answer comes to 1.7 AA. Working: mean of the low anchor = 9.22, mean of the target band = 8.72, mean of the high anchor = 9.39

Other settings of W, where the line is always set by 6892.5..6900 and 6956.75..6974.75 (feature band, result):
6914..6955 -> 1.6 AA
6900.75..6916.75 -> -0.1 AA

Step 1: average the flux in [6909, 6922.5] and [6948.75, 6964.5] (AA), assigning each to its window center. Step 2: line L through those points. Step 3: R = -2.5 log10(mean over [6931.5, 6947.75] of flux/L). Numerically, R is 0.07 mag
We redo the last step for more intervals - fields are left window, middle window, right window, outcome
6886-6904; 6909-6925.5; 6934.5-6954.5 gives -0.04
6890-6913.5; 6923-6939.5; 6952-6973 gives 0.07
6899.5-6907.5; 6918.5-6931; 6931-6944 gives -0.05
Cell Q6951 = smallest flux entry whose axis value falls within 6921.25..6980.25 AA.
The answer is 8.108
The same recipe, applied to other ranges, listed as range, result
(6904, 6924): 9.046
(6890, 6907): 9.129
